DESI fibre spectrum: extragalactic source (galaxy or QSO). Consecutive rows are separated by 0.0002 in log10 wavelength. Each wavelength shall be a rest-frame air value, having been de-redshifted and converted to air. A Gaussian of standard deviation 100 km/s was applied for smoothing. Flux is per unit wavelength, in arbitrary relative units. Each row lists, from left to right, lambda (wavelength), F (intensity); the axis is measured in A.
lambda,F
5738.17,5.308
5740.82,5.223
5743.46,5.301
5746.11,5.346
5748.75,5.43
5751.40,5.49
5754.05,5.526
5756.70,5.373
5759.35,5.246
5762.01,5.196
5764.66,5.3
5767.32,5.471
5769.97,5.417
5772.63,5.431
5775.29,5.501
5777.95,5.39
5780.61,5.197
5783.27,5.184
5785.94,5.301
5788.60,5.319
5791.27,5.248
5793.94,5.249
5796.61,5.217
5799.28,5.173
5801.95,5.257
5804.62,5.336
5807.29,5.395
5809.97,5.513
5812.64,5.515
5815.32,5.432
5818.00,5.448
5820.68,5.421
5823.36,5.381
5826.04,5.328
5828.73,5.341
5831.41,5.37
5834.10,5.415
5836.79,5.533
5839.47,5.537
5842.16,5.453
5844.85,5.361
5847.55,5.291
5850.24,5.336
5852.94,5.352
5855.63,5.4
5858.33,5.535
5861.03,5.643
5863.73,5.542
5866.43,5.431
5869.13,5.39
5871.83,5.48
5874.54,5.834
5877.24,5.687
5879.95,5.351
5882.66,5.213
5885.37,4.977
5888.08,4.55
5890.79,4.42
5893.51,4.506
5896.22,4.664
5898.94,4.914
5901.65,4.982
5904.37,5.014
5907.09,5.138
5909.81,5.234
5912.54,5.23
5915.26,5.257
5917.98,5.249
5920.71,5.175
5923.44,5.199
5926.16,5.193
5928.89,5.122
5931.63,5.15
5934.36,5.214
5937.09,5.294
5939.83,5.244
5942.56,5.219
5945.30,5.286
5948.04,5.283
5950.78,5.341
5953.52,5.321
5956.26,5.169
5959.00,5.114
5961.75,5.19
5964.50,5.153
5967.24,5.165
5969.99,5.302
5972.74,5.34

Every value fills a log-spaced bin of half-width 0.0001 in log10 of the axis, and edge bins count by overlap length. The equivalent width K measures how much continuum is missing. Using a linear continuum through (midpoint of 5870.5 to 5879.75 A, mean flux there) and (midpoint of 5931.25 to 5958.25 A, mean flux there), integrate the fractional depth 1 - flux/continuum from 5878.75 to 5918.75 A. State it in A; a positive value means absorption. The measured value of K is 3.8 A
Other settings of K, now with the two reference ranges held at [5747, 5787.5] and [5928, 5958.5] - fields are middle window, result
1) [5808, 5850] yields -0.8 A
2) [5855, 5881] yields -1.2 A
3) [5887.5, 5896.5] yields 1.3 A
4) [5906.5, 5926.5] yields 0.2 A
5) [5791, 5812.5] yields 0.1 A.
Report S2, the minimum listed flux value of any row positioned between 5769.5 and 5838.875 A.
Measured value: 5.173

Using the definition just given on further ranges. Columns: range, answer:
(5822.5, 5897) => 4.42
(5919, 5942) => 5.122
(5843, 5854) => 5.291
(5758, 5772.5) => 5.196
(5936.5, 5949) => 5.219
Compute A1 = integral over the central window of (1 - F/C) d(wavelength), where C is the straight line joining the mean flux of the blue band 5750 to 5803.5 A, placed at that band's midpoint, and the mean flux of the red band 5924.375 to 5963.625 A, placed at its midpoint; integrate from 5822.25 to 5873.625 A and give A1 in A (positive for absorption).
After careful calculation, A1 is -1.5 A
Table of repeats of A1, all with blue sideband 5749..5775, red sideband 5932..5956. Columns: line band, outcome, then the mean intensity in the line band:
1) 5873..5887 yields -0.2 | 5.39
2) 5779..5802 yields 0.6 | 5.24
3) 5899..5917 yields 0.6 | 5.13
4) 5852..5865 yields -0.4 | 5.5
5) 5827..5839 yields -0.2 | 5.42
